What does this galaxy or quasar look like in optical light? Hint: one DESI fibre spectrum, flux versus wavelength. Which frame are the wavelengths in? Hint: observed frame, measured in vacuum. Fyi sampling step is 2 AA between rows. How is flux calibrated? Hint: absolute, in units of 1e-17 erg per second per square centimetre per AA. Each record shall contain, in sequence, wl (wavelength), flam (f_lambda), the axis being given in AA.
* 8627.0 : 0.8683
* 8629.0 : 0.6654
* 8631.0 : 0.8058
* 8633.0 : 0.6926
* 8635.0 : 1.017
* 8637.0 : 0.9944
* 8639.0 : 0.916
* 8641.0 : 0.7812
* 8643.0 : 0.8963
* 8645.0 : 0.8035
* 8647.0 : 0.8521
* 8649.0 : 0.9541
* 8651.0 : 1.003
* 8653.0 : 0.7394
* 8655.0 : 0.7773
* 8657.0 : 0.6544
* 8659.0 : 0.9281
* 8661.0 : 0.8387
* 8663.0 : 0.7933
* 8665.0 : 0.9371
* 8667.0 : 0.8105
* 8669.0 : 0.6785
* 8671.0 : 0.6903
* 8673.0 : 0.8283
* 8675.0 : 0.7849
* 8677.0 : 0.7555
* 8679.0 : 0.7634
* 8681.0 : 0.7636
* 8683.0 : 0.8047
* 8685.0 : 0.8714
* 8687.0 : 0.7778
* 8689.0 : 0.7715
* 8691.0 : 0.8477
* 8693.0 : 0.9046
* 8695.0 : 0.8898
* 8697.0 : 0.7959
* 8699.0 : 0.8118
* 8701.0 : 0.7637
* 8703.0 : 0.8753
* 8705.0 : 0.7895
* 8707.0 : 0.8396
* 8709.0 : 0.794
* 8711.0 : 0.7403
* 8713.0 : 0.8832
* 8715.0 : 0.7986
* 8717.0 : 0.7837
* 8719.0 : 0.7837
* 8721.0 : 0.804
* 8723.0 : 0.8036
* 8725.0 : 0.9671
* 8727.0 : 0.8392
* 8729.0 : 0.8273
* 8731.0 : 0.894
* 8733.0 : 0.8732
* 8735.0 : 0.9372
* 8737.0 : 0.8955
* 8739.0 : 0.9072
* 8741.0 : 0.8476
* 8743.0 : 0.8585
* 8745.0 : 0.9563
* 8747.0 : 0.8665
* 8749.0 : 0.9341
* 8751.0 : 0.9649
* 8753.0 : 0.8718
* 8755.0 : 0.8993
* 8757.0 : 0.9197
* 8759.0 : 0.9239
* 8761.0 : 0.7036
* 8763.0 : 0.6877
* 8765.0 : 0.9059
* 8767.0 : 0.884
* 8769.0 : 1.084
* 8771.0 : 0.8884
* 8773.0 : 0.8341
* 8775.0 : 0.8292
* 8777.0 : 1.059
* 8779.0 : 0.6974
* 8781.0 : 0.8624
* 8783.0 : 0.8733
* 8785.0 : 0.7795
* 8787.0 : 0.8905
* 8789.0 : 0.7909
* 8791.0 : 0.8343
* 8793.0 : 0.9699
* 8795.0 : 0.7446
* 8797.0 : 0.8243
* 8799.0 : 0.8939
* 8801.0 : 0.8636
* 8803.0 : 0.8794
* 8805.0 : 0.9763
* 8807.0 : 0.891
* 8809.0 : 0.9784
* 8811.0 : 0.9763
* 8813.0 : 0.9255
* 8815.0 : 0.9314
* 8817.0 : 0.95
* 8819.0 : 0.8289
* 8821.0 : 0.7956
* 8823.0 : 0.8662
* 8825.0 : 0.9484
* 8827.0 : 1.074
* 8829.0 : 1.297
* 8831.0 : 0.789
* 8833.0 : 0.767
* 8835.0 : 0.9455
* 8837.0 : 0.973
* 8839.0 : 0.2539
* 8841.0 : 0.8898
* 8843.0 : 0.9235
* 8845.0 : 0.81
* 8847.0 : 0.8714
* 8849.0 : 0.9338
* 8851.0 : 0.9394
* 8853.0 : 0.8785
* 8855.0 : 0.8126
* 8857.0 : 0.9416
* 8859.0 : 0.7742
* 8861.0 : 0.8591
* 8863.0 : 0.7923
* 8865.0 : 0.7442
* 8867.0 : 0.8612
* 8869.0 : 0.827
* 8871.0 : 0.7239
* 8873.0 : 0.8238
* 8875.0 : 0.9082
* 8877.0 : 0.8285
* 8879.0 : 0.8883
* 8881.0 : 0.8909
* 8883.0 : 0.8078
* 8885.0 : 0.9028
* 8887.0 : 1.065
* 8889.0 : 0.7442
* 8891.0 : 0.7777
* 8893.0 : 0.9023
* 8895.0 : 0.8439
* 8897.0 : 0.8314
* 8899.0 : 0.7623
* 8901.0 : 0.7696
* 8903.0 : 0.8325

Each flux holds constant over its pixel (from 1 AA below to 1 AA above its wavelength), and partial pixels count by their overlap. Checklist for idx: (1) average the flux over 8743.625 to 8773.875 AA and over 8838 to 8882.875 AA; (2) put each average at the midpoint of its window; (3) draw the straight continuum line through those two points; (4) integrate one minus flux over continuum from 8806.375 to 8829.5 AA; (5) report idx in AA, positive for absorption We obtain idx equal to -2.6 AA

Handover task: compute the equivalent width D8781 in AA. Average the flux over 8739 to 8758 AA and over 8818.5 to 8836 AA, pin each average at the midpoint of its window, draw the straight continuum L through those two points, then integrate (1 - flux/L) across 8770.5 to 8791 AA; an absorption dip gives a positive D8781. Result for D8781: 1.4 AA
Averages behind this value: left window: 0.902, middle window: 0.849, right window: 0.926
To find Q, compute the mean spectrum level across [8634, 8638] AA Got 1.01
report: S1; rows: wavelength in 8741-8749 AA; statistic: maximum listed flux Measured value 0.9563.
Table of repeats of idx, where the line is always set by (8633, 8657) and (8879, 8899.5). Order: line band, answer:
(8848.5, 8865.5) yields 0.1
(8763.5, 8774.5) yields -0.5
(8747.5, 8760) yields -0.8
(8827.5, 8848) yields 0.0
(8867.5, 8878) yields 0.4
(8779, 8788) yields 0.3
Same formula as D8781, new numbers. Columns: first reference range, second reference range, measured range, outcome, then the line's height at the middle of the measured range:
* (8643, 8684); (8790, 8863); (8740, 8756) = -1.0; 0.848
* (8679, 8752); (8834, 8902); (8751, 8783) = -1.1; 0.843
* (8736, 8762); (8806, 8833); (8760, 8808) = 2.7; 0.912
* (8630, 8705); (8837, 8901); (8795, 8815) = -1.8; 0.831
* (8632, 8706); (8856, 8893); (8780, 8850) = -3.5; 0.839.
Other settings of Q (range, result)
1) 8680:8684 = 0.784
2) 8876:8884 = 0.854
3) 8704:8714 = 0.809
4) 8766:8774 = 0.923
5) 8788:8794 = 0.865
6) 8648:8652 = 0.979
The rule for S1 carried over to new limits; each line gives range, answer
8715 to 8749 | 0.9671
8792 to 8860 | 1.297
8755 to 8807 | 1.084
